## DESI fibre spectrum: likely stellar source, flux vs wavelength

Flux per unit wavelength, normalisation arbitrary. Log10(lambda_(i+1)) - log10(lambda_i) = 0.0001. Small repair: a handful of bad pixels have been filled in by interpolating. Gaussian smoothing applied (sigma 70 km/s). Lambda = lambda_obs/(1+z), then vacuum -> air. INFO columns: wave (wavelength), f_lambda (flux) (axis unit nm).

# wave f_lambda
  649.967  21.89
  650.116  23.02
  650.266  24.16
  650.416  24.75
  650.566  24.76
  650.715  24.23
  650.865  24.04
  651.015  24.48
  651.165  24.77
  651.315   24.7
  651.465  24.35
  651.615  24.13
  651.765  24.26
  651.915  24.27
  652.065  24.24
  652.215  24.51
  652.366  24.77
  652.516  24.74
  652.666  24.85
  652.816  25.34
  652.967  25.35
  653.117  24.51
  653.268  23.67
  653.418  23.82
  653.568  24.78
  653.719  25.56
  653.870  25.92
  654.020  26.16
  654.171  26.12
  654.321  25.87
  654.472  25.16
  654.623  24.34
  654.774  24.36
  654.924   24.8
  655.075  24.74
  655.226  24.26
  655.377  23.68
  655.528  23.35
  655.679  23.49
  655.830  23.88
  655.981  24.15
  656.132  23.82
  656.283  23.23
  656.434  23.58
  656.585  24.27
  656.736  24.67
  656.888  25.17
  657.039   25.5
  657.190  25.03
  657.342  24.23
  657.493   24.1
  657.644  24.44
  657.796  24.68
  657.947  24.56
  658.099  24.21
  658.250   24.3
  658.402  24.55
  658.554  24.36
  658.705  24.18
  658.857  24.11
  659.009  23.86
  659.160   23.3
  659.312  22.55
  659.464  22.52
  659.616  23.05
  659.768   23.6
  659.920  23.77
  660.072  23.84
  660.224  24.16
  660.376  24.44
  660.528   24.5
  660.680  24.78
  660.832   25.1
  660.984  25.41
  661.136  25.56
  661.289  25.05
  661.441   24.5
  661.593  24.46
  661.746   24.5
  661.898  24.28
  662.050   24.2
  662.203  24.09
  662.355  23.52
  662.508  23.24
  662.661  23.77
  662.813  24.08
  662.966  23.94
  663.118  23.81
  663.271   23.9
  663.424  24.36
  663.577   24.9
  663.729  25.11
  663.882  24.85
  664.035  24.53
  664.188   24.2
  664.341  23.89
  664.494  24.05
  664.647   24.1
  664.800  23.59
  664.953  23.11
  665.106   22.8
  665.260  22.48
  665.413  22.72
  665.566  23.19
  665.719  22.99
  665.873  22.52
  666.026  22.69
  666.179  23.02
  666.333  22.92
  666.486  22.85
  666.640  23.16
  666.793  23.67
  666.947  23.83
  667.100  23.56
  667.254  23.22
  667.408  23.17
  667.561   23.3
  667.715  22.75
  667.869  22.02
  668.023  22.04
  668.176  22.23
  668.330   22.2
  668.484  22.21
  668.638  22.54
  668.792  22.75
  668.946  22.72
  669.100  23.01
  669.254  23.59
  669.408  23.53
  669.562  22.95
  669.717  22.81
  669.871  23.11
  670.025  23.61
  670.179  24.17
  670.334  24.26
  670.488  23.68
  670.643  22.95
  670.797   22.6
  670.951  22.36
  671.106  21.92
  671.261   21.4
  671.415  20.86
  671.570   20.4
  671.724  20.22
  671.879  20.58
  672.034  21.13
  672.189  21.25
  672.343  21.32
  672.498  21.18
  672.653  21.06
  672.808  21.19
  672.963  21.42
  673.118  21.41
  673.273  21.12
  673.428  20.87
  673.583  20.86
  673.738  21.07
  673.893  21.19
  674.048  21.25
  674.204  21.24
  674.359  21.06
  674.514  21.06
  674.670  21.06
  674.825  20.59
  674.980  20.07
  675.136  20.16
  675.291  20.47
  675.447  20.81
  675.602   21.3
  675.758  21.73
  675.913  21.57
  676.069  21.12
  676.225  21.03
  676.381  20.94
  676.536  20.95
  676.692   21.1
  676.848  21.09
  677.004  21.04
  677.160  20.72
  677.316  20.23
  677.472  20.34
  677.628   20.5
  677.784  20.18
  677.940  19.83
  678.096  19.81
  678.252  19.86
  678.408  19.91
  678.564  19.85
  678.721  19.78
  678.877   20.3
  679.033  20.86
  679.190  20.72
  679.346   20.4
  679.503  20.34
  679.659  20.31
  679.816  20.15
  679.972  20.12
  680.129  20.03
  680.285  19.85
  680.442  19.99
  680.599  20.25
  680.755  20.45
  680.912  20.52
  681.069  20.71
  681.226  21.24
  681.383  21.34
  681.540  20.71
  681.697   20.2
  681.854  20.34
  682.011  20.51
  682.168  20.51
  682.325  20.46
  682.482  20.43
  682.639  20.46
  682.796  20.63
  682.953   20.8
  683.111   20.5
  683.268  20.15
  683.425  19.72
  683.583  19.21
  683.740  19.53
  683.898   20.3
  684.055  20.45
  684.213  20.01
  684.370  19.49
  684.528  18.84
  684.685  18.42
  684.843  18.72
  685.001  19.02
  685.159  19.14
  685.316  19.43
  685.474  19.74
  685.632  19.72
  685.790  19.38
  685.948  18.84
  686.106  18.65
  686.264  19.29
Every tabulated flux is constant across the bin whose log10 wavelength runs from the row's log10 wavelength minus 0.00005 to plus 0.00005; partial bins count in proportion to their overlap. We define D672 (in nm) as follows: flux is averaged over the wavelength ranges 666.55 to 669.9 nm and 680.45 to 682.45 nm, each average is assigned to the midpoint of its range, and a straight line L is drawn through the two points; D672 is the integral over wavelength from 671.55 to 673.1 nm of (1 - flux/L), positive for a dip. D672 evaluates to 0.08 nm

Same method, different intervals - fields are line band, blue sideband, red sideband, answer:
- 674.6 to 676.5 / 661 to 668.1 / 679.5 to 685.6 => 0.05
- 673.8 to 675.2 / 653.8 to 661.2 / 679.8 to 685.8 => 0.04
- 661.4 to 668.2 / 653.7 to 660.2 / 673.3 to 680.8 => -0.21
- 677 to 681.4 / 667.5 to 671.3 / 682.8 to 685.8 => 0.09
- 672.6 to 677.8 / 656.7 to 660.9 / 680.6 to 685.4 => 0.11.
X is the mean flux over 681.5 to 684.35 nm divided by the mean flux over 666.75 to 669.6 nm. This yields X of 0.88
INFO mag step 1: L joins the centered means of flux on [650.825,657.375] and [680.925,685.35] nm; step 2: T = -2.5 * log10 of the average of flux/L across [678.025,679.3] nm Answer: 0.03 mag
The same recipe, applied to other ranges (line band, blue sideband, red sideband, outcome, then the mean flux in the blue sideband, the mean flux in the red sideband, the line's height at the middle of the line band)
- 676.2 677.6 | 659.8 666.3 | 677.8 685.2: 0.014 mag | 24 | 20.1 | 21.1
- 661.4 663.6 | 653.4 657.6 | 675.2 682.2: -0.033 mag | 24.6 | 20.5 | 23.4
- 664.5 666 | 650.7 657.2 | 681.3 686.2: -0.015 mag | 24.6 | 19.9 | 22.8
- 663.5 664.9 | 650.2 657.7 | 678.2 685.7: -0.065 mag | 24.5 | 20.1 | 22.9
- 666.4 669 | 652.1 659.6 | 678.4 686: -0.018 mag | 24.4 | 20.1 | 22.5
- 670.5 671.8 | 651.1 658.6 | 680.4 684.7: 0.016 mag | 24.6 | 20.3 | 22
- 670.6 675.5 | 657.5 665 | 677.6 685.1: 0.034 mag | 24.2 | 20.1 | 21.8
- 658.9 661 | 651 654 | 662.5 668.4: 0.003 mag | 24.7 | 23.4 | 23.9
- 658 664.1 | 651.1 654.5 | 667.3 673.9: -0.027 mag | 24.9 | 22.1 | 23.6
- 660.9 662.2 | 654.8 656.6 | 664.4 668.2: -0.056 mag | 23.9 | 23.1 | 23.5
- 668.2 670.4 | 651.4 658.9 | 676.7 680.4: -0.054 mag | 24.5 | 20.3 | 22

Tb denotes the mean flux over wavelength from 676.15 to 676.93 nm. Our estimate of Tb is 21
